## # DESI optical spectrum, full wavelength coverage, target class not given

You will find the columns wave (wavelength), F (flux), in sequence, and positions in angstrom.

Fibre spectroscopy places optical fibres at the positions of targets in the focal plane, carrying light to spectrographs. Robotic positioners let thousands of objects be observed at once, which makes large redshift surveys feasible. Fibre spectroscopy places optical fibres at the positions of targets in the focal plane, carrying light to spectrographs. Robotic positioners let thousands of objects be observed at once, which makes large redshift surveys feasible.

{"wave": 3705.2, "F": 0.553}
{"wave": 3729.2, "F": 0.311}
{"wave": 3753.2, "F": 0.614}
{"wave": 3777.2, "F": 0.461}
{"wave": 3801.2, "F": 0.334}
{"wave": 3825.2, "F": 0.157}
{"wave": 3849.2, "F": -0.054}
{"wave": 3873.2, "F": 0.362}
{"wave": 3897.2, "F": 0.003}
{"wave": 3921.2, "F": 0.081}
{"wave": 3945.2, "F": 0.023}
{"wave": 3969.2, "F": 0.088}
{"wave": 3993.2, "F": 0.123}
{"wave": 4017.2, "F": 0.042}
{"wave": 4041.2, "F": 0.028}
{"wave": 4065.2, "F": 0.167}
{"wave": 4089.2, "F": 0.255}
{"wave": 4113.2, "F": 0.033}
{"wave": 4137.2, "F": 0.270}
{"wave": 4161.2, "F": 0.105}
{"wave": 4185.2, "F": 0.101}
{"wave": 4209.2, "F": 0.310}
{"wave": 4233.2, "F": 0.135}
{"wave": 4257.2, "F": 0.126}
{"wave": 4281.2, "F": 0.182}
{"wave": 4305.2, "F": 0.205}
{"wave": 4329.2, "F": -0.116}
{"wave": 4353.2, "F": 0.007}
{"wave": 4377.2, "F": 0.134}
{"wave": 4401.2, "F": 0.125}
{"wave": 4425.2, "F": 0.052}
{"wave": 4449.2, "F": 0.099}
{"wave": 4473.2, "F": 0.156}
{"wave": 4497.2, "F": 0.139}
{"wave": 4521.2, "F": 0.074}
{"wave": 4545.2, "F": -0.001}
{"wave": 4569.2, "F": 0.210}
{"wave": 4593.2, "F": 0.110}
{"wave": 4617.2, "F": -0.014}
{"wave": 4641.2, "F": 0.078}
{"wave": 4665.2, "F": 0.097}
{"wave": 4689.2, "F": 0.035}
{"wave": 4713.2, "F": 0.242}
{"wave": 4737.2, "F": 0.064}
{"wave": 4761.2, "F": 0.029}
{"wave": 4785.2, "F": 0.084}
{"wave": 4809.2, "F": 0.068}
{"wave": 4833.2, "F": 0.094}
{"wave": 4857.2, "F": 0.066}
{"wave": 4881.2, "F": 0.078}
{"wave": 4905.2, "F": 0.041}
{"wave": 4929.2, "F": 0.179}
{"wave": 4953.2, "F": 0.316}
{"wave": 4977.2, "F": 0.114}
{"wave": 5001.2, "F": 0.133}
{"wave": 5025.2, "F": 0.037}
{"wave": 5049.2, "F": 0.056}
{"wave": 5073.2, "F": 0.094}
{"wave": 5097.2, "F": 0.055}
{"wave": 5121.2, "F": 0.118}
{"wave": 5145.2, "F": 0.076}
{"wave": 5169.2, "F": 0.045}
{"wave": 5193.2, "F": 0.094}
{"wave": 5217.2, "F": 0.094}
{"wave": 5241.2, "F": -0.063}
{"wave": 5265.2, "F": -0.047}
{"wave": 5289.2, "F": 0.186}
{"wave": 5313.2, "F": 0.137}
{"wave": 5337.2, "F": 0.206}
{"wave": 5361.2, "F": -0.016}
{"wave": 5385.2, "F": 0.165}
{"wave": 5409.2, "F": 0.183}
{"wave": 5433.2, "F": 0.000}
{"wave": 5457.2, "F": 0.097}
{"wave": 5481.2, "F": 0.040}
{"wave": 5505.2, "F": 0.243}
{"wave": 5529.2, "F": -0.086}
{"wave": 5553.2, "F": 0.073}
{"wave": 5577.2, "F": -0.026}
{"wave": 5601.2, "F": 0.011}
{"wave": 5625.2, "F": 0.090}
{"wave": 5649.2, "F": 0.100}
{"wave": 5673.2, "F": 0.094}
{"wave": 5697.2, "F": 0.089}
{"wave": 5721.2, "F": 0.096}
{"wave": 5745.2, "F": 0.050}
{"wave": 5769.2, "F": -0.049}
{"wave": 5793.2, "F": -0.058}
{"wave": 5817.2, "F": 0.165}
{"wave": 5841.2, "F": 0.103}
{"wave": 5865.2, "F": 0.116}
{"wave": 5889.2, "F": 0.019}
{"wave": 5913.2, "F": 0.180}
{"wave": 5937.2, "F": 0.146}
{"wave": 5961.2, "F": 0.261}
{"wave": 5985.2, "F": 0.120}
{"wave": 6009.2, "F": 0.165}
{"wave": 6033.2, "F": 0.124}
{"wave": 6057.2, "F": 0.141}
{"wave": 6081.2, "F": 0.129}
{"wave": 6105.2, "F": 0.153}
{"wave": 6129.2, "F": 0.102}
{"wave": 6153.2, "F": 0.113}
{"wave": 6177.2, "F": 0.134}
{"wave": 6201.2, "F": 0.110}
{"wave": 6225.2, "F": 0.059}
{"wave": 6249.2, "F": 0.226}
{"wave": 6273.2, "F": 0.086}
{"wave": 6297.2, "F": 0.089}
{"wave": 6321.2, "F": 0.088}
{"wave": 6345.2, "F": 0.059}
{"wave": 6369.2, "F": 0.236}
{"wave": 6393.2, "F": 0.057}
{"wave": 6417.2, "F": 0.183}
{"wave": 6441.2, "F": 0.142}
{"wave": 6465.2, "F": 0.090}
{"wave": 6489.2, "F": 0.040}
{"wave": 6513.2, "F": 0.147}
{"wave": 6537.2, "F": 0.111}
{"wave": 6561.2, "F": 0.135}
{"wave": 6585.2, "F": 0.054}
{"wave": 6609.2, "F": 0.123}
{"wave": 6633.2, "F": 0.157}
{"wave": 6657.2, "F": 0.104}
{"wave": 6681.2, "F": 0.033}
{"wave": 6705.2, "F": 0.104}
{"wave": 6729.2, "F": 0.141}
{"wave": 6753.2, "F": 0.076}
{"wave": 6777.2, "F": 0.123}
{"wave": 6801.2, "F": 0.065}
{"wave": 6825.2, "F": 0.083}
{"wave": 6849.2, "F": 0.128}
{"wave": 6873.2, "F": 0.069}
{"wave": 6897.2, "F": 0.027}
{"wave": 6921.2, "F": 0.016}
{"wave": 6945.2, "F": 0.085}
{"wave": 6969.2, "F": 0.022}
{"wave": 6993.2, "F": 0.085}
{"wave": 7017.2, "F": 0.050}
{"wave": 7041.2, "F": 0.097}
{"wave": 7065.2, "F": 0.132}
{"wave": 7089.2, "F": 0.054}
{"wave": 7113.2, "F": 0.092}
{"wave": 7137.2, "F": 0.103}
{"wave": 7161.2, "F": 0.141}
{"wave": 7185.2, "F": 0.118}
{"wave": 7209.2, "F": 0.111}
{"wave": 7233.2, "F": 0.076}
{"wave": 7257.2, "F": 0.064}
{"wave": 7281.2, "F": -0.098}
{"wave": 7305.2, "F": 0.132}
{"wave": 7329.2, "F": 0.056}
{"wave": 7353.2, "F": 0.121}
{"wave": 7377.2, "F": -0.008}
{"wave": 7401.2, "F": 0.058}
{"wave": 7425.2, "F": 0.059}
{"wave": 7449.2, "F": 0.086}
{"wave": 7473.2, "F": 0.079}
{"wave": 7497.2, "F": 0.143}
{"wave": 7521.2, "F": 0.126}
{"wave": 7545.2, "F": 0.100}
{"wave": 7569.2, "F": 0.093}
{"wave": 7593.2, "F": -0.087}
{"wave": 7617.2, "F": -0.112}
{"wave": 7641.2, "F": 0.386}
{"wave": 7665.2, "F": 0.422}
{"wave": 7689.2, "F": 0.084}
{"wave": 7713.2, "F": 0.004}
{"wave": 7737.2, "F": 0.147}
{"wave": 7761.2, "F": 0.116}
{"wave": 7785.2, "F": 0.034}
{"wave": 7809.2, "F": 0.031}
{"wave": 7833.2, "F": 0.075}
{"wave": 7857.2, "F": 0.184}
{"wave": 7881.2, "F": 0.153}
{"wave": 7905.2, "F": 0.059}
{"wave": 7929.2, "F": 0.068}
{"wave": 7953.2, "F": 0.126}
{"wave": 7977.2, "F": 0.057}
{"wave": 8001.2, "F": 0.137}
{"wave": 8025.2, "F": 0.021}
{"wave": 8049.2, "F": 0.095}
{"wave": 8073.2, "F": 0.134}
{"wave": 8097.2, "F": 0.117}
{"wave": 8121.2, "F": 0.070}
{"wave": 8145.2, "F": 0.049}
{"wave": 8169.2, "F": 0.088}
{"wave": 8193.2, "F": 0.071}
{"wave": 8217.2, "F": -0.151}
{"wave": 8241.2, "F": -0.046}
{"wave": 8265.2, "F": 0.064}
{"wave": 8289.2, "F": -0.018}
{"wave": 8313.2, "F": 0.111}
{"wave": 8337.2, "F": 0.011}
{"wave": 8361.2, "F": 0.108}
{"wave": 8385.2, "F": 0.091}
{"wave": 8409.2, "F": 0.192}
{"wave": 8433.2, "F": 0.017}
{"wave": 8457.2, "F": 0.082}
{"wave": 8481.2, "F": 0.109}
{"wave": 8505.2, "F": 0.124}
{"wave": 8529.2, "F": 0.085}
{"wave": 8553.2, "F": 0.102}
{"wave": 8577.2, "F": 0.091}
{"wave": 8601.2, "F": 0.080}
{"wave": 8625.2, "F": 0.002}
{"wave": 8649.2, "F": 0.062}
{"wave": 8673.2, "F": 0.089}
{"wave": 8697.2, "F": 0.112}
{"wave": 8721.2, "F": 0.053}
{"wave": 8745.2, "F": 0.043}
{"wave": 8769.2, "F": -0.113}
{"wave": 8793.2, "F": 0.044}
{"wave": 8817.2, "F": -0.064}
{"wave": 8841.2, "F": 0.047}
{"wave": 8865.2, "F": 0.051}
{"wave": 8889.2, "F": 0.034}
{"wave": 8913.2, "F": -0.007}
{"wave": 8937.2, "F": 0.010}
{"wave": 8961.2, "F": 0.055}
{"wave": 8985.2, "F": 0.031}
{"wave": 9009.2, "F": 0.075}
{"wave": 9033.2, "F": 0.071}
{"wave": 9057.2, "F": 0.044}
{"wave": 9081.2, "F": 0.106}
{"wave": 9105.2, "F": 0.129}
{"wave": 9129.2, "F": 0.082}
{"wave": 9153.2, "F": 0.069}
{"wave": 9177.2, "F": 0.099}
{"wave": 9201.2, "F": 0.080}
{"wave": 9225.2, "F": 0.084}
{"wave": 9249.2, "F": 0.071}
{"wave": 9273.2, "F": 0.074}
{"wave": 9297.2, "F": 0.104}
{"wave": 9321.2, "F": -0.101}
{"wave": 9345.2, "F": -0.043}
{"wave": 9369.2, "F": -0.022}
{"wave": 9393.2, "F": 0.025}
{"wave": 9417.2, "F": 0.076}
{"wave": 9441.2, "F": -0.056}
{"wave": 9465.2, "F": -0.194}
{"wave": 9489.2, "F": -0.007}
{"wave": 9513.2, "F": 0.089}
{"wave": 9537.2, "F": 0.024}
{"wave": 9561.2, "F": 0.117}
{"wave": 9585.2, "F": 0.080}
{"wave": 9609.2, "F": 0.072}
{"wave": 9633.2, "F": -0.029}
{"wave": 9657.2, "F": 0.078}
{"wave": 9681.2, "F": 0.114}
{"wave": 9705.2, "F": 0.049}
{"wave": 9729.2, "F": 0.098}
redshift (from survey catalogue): 1.05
